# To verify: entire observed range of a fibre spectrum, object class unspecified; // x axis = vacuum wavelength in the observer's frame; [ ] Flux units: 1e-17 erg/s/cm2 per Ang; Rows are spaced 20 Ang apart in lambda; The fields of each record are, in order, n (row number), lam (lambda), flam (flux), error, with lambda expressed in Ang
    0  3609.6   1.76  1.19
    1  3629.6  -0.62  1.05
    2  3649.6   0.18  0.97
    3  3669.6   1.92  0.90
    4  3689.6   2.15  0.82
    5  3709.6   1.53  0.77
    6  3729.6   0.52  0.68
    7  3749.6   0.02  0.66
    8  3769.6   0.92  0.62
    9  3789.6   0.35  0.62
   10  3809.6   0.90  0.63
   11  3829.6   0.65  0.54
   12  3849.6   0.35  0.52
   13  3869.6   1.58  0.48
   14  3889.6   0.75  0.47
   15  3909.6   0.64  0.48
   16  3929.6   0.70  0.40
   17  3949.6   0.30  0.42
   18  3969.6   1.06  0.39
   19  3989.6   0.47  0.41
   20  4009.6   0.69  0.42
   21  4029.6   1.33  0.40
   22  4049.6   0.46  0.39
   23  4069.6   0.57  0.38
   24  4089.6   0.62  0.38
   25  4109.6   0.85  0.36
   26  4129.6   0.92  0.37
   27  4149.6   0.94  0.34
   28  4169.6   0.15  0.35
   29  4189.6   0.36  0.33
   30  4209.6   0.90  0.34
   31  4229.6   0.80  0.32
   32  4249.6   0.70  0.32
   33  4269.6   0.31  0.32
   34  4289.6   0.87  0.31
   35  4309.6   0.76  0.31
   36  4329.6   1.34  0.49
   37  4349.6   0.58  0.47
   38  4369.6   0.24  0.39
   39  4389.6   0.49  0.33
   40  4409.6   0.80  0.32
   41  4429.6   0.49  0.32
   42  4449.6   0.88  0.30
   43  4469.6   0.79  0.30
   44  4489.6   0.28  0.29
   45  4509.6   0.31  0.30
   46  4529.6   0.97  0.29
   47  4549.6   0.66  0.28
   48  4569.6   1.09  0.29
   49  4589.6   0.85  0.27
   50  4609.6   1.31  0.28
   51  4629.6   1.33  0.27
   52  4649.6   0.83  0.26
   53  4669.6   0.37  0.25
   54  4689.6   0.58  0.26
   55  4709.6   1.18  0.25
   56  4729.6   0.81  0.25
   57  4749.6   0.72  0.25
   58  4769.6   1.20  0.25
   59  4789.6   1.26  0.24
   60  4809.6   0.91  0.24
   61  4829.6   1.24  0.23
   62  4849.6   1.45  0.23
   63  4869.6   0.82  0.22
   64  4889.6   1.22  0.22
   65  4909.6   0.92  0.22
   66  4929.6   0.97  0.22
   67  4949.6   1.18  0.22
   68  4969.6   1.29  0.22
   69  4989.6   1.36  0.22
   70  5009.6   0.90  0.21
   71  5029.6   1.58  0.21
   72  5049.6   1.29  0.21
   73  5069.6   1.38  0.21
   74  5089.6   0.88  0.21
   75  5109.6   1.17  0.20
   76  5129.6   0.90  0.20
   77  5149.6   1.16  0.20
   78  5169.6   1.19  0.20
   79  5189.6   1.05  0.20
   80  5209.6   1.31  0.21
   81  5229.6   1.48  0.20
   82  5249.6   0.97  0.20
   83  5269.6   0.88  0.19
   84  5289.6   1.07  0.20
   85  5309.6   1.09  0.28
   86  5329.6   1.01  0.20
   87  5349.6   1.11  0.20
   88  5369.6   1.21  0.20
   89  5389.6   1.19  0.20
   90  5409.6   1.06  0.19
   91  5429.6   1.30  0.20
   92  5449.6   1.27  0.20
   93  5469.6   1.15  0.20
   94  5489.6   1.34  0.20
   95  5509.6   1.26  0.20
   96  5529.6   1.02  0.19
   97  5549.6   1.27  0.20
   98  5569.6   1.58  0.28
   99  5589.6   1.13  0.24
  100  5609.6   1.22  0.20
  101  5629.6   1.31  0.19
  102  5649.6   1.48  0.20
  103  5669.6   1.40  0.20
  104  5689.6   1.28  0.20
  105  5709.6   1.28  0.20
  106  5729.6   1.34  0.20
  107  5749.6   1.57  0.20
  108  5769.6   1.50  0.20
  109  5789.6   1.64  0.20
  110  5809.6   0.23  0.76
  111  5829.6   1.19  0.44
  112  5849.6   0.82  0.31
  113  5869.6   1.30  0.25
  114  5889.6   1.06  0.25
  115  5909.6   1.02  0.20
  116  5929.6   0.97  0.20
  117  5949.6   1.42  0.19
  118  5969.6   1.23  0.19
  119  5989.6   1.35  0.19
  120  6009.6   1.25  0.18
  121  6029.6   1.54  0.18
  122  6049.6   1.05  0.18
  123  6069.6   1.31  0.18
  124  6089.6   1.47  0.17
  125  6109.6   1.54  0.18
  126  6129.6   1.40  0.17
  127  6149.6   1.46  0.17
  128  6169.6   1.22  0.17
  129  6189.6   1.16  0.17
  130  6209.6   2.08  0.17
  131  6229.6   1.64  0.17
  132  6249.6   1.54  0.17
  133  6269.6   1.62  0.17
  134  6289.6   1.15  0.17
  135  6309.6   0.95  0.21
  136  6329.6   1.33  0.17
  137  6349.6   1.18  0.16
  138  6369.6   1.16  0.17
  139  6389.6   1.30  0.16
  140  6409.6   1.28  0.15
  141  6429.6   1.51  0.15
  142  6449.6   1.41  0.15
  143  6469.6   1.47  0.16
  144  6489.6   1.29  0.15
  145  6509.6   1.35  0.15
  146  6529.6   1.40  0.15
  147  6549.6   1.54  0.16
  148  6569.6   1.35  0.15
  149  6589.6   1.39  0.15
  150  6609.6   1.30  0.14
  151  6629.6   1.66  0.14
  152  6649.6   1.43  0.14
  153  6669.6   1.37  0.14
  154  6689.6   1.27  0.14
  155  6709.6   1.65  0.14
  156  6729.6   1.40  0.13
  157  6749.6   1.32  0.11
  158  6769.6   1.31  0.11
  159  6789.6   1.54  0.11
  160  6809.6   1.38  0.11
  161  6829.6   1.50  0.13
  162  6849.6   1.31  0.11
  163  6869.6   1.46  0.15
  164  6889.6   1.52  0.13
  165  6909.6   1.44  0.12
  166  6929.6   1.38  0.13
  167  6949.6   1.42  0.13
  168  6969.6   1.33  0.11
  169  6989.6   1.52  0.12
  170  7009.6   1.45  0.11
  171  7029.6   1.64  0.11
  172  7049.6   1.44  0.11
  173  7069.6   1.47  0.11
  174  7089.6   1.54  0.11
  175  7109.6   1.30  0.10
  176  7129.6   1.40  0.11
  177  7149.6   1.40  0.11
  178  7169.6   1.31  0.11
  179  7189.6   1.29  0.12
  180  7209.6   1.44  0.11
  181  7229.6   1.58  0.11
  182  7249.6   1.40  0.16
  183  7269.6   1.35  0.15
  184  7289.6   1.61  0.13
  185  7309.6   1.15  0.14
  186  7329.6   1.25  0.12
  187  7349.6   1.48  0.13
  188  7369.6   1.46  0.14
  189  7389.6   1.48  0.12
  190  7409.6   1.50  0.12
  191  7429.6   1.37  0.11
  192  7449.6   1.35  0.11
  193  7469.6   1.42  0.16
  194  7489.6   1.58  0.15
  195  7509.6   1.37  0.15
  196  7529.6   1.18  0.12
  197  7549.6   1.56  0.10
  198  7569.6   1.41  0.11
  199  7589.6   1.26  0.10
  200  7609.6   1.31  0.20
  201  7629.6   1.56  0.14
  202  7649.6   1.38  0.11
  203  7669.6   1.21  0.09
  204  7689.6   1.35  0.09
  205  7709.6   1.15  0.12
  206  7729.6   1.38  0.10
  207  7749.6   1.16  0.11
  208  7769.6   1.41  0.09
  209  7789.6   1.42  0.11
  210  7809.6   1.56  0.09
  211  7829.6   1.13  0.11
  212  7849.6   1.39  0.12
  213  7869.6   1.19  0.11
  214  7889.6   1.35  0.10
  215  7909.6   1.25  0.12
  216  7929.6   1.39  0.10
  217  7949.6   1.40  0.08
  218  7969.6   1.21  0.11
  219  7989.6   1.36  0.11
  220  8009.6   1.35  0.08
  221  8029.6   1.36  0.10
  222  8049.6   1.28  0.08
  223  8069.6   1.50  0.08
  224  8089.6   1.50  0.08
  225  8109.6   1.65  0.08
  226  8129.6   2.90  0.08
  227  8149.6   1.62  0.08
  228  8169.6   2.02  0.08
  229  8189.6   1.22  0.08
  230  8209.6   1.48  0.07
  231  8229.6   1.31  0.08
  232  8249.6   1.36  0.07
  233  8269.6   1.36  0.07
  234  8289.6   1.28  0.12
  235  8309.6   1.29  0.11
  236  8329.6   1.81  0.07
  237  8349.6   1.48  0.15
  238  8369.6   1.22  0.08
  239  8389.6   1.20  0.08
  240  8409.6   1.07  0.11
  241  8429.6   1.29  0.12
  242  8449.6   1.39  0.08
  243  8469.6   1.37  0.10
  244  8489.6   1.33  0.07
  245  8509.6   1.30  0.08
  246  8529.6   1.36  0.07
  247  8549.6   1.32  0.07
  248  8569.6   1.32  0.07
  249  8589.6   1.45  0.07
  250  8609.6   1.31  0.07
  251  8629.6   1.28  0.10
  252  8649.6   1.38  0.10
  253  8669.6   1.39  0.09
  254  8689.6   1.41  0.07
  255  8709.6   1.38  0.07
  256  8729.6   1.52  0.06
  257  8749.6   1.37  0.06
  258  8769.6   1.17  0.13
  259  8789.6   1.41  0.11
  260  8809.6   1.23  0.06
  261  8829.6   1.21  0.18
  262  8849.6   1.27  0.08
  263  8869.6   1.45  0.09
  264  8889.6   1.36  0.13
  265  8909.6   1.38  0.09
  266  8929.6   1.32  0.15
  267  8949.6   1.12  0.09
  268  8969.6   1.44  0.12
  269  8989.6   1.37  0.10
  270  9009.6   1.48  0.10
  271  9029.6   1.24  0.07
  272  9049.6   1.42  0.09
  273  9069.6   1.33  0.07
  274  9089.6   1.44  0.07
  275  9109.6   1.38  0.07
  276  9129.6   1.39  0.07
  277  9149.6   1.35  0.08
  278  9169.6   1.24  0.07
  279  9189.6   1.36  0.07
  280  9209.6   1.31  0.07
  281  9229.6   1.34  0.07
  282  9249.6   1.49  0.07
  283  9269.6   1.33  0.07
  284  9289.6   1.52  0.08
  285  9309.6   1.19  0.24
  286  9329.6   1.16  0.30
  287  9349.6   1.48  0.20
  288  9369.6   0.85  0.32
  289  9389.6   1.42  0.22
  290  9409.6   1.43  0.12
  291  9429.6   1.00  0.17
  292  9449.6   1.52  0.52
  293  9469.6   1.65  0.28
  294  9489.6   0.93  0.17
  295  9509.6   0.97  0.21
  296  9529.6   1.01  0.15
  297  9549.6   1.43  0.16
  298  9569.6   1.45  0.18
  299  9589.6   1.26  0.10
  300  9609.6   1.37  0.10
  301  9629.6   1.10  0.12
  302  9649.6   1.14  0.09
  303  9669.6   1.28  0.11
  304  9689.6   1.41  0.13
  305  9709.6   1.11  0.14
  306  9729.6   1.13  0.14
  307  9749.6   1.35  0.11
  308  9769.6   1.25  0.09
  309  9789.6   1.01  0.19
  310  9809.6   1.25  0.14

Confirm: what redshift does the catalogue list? 0.239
